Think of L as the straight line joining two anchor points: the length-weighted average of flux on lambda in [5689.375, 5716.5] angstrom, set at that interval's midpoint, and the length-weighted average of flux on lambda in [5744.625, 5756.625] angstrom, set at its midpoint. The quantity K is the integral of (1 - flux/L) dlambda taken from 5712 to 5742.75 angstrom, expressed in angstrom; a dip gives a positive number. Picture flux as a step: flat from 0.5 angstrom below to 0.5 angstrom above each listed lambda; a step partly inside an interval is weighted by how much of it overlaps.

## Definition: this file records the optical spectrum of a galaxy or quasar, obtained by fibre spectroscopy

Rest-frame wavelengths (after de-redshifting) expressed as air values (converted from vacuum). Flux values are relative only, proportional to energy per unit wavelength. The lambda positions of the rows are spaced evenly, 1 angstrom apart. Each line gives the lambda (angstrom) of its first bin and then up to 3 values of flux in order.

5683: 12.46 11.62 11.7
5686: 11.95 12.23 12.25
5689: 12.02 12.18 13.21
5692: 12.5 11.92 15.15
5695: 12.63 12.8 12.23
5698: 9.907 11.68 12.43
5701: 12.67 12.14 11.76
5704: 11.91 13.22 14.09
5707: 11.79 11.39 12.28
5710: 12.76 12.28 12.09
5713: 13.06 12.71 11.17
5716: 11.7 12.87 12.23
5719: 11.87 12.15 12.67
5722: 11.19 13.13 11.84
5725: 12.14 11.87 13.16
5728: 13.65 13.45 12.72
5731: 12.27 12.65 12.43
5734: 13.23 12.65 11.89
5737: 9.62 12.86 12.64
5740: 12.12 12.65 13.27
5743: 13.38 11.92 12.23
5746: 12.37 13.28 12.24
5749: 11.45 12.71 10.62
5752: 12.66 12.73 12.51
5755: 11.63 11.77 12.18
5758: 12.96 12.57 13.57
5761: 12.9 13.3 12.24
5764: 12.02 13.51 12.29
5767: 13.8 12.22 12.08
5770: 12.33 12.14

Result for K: -0.3 angstrom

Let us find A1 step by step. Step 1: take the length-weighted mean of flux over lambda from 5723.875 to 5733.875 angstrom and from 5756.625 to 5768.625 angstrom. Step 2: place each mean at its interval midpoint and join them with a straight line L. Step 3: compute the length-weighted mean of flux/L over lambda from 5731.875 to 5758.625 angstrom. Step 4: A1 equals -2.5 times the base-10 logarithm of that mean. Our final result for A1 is 0.04 mag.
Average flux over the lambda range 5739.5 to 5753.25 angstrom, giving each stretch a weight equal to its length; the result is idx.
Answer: 12.4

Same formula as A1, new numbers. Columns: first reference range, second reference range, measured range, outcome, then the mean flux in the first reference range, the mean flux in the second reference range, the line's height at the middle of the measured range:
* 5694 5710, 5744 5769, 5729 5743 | 0.00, 12.3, 12.5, 12.4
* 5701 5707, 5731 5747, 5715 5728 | 0.02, 12.6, 12.4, 12.5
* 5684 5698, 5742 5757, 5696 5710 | 0.02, 12.4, 12.3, 12.4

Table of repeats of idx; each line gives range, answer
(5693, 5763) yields 12.4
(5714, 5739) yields 12.3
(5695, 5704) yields 12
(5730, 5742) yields 12.3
